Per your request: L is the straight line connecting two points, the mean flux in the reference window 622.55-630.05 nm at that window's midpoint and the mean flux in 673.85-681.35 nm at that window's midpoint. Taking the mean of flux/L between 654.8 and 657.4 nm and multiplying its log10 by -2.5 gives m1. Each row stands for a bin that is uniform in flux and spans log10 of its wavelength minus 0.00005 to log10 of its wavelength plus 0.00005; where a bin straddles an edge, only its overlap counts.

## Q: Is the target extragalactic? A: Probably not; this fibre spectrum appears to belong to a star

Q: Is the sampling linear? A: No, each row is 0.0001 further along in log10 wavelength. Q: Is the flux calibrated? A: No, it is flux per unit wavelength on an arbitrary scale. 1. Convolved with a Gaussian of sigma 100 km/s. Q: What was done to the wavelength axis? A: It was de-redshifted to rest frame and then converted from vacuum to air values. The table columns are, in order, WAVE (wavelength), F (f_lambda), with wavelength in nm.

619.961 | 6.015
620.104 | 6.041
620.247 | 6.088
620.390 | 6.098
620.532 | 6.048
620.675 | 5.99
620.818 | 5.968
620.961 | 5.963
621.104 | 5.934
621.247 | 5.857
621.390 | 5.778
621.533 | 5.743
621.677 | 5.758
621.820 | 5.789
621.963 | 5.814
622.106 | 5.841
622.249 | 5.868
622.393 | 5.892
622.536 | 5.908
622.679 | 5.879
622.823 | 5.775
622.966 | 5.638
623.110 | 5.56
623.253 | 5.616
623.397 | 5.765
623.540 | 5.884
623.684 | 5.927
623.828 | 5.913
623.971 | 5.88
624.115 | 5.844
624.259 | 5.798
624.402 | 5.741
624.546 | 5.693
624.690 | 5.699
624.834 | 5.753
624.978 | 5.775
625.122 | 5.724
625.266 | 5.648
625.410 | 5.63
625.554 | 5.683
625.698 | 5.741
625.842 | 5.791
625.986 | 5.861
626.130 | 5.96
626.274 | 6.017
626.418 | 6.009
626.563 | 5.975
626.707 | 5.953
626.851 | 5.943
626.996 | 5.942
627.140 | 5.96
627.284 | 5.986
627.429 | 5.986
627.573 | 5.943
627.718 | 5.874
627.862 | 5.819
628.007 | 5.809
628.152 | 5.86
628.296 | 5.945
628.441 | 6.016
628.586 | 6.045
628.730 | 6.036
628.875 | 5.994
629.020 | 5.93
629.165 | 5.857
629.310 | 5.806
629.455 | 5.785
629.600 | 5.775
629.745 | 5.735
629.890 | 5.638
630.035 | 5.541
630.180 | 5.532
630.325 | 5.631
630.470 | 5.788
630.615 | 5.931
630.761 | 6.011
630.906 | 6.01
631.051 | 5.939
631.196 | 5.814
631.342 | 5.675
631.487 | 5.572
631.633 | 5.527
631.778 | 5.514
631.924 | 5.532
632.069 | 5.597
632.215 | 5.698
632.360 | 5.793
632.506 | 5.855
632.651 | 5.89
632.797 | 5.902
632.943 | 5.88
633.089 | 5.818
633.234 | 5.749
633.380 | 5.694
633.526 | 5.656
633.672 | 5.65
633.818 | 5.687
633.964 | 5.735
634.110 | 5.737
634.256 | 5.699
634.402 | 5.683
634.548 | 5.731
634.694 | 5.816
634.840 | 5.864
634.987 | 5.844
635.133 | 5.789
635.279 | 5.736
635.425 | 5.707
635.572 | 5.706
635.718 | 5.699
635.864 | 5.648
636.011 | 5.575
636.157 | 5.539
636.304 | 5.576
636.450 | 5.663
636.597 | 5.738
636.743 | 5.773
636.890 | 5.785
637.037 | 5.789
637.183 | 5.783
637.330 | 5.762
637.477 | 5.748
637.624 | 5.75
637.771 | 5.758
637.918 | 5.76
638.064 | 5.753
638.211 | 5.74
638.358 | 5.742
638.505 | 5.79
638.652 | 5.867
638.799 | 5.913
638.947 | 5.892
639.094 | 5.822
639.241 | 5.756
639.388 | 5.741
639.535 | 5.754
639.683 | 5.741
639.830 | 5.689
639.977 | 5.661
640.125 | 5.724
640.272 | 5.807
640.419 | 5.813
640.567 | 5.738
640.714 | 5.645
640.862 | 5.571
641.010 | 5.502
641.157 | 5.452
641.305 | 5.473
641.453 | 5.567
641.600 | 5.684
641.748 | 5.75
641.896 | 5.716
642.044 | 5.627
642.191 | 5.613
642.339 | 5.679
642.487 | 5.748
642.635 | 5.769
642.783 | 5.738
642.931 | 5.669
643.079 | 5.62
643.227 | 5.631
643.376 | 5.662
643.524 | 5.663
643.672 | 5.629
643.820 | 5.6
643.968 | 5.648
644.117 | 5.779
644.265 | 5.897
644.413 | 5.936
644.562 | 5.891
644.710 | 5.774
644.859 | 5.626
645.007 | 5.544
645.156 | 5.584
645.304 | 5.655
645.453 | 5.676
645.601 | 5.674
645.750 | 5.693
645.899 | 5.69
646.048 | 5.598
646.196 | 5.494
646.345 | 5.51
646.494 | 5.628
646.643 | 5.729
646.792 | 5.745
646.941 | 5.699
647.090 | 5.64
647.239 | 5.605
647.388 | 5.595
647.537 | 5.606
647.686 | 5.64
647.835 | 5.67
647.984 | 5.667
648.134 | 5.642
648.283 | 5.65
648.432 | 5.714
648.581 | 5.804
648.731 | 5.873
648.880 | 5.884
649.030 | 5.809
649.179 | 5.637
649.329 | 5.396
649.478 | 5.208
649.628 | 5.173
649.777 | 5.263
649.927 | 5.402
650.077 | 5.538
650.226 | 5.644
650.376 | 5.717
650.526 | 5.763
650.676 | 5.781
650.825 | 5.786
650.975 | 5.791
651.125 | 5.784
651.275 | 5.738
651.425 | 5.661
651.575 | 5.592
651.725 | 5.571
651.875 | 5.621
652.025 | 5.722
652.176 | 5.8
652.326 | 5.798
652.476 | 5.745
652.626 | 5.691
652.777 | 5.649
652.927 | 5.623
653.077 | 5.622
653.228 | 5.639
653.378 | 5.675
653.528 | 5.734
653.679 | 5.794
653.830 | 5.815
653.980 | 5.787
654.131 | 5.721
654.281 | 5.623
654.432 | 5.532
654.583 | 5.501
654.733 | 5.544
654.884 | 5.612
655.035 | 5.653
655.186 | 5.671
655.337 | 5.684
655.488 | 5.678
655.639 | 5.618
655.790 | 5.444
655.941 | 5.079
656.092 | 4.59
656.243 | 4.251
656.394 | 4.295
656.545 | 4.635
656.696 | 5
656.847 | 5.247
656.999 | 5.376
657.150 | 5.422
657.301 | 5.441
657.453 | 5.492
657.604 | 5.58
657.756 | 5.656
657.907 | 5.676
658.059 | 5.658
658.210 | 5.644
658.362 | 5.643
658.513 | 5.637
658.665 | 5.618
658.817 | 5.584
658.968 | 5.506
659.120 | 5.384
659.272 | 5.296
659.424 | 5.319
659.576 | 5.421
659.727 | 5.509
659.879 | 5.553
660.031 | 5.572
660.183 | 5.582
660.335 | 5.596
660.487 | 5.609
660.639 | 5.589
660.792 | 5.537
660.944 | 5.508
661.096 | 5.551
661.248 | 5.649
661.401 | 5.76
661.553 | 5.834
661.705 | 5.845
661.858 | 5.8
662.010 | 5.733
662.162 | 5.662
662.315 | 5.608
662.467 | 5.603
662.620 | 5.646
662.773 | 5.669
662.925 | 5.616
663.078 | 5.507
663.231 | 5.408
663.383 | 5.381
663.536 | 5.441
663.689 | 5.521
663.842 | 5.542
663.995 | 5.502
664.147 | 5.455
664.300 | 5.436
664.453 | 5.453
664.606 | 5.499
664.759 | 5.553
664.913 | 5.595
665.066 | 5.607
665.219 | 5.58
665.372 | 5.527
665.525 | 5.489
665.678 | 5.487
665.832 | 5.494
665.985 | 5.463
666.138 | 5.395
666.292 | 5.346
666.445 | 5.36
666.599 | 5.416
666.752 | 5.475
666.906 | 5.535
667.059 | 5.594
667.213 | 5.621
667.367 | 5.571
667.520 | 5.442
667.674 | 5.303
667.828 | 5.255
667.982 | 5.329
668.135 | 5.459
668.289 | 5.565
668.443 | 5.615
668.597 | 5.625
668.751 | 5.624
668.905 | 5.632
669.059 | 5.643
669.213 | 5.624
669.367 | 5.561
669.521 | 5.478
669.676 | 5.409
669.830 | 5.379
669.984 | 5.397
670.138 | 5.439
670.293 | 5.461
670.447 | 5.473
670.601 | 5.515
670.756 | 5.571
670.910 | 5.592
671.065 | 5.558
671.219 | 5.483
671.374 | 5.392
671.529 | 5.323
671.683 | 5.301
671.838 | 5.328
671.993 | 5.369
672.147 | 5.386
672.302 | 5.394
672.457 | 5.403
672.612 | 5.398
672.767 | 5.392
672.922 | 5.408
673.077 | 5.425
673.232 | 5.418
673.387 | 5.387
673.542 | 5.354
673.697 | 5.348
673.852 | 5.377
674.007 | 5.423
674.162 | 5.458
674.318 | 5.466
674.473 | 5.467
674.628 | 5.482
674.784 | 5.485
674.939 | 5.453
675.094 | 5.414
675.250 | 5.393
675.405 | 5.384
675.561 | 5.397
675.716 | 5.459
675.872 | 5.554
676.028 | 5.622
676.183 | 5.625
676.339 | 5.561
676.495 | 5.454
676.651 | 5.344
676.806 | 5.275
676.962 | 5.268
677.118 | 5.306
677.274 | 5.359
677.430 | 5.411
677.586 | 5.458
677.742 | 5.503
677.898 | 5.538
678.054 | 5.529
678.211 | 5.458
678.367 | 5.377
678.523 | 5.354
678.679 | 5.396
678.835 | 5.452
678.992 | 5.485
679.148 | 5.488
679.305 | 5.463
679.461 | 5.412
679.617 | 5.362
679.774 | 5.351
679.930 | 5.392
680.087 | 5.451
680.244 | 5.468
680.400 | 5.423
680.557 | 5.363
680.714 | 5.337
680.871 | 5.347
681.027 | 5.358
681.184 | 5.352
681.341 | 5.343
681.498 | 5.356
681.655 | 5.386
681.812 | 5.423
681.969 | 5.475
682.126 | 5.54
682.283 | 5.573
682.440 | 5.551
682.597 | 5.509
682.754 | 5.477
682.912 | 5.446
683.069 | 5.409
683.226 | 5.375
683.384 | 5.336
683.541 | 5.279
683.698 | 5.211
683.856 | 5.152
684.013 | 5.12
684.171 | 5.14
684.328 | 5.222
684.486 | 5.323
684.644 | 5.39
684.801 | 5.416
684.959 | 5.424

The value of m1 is 0.08 mag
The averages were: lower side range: 5.84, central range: 5.22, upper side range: 5.43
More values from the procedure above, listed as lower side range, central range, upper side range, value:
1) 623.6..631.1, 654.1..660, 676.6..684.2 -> 0.037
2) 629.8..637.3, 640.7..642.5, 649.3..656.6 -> 0.006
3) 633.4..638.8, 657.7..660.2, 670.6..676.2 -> 0.001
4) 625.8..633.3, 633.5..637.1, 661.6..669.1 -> 0.014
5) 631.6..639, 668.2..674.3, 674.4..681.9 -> 0.003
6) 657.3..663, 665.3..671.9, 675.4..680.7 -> 0.008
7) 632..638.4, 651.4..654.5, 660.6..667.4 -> -0.012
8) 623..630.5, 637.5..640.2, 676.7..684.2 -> -0.008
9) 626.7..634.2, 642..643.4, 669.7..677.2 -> 0.004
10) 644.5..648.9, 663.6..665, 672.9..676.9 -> 0.004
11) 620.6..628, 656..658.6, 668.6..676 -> 0.064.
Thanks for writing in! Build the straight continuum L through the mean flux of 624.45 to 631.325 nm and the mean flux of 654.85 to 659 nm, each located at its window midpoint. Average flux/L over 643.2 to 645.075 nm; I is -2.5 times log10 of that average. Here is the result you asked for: -0.03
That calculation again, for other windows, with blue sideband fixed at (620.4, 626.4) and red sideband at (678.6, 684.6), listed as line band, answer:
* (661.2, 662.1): -0.05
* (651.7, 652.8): -0.02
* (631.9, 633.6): 0.00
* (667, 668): 0.01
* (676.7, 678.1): 0.00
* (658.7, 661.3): 0.01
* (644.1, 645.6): -0.01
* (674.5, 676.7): -0.01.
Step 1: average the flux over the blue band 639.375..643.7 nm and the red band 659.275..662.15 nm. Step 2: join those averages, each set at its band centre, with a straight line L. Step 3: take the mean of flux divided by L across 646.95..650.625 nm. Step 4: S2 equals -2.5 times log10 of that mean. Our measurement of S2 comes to 0.01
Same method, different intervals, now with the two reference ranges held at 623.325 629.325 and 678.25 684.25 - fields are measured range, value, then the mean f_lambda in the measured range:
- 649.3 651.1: 0.02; 5.55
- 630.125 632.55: 0.02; 5.73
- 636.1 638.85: 0.00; 5.75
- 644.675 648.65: 0.01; 5.65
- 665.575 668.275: 0.01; 5.45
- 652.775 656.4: 0.03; 5.49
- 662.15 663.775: 0.00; 5.54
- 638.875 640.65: 0.00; 5.76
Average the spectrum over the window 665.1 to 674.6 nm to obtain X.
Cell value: 5.46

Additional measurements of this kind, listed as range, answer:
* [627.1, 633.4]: 5.81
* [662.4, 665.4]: 5.53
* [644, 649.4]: 5.68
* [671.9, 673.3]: 5.4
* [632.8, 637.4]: 5.73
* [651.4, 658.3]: 5.5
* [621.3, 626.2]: 5.78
